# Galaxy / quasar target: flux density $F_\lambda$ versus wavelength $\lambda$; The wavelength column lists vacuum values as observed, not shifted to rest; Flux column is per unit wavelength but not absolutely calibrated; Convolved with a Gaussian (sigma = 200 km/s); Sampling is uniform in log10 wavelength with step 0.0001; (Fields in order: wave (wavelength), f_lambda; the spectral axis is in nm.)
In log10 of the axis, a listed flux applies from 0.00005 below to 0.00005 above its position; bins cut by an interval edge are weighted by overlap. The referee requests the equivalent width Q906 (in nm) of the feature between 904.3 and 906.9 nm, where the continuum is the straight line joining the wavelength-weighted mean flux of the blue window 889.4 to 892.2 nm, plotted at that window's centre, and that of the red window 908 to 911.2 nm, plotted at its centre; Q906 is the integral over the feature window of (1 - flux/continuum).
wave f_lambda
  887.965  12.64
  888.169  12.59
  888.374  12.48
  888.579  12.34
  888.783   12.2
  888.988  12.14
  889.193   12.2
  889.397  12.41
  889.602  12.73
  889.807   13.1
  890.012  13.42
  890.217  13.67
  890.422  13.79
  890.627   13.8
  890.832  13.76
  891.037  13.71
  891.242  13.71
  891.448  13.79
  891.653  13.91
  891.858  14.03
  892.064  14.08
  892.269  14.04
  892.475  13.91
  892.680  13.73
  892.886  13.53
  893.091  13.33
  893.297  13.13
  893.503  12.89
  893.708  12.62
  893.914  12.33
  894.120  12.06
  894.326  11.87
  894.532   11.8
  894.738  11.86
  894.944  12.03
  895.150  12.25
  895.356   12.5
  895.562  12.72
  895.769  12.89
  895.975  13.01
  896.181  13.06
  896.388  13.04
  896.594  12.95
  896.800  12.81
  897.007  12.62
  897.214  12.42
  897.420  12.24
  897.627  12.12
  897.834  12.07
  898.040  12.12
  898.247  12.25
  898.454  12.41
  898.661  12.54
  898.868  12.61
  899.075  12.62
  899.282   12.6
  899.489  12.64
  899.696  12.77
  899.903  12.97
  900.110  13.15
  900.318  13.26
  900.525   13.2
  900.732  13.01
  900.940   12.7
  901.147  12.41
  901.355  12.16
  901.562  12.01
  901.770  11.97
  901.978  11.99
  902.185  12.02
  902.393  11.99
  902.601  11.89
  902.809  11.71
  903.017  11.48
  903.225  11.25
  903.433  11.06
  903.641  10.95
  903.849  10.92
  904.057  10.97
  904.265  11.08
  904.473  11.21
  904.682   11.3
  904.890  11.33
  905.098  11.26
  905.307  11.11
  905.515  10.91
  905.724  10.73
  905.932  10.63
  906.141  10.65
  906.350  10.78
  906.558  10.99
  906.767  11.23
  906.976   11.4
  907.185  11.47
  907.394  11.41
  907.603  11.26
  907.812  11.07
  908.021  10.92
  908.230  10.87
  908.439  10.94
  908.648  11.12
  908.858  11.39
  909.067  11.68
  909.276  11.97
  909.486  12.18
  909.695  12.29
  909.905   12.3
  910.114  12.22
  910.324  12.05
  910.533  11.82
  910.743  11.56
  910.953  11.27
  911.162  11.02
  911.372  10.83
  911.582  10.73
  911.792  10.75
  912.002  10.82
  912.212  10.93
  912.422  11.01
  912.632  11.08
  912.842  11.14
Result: 0.22 nm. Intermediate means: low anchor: 13.6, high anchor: 11.6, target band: 11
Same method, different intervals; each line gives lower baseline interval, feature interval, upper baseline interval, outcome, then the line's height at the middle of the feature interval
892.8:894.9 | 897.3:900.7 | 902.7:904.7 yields -0.23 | 11.8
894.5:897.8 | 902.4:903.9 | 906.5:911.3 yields 0.07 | 12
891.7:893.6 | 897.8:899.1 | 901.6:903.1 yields 0.02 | 12.6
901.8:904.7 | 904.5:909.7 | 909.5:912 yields 0.12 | 11.5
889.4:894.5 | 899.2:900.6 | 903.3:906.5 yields -0.12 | 11.9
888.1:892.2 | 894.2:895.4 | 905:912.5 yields 0.07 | 12.7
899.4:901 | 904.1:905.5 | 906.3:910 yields 0.10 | 12.1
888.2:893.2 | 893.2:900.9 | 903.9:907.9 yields -0.13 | 12.4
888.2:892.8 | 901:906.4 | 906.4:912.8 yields 0.25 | 12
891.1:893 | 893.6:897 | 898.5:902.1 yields 0.22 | 13.4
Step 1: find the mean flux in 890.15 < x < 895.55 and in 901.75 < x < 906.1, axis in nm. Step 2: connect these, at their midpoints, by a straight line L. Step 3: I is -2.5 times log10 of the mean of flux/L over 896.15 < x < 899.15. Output -0.014 mag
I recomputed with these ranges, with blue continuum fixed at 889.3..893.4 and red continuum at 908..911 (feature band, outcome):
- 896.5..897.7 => 0.038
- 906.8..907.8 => 0.052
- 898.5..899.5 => 0.016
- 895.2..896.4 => 0.024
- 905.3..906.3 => 0.122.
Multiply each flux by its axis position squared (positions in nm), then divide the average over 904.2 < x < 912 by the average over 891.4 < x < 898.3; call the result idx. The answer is 0.9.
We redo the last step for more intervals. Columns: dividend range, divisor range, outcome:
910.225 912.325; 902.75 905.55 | 1.02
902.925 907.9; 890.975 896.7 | 0.87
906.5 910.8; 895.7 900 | 0.94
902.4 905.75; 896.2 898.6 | 0.91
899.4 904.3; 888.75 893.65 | 0.92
